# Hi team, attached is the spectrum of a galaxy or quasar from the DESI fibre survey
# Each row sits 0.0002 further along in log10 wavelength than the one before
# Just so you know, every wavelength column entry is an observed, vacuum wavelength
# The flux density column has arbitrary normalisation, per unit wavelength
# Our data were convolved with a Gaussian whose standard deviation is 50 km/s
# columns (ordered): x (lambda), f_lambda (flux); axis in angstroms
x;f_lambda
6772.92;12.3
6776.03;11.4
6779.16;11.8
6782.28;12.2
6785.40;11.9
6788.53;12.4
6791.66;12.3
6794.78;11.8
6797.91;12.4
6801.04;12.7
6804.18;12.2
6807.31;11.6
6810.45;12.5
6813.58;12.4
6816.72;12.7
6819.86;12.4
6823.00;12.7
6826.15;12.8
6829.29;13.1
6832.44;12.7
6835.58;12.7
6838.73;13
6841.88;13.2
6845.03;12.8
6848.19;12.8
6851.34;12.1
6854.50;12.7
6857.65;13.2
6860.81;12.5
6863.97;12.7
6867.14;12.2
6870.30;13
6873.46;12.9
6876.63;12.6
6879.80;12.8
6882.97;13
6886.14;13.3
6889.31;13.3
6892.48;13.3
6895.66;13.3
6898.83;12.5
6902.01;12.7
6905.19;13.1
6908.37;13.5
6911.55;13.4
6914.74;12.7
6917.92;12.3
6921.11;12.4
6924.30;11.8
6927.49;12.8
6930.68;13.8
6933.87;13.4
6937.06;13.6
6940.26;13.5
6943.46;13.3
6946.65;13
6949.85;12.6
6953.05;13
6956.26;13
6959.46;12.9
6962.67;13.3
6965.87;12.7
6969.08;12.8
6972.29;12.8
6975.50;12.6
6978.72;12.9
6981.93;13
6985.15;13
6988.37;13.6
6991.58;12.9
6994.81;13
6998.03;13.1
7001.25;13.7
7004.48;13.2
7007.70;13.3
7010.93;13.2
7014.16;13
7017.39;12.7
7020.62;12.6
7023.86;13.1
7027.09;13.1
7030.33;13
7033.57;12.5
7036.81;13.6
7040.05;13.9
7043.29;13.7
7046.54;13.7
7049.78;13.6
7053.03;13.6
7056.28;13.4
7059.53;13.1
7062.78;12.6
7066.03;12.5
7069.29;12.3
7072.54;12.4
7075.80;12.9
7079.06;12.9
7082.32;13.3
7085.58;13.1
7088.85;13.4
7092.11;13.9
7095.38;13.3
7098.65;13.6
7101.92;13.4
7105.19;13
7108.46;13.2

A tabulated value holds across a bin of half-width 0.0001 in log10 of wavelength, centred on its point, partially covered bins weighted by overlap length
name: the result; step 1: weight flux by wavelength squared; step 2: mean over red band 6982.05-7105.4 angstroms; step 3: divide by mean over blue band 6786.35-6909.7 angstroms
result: 1.10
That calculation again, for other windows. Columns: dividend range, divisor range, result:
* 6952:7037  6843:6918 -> 1.04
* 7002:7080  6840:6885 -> 1.08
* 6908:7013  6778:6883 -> 1.08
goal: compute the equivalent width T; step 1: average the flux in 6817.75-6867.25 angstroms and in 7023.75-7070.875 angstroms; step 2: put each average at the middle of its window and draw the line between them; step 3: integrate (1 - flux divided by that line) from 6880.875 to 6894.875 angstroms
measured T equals -0.4 angstroms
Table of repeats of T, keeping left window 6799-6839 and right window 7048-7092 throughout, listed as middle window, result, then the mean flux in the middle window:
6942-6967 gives -0.3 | 13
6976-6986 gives 0.0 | 12.9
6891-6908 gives -0.4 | 13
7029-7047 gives -0.6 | 13.4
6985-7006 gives -0.5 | 13.2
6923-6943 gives -0.6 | 13.2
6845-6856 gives 0.0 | 12.6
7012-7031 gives 0.0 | 12.9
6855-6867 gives -0.1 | 12.7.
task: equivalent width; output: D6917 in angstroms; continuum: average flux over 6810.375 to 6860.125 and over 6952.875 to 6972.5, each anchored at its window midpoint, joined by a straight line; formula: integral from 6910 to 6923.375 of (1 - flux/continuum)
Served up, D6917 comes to 0.2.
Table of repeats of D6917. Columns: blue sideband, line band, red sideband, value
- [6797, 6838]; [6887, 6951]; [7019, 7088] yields -1.2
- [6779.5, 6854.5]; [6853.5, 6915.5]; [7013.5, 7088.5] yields -1.4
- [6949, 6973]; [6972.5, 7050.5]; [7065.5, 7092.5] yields -1.4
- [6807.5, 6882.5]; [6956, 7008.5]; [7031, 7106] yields -0.1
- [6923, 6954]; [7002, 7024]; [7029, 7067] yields 0.3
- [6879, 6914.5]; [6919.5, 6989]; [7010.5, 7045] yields 0.7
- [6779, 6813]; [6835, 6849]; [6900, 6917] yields -0.4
